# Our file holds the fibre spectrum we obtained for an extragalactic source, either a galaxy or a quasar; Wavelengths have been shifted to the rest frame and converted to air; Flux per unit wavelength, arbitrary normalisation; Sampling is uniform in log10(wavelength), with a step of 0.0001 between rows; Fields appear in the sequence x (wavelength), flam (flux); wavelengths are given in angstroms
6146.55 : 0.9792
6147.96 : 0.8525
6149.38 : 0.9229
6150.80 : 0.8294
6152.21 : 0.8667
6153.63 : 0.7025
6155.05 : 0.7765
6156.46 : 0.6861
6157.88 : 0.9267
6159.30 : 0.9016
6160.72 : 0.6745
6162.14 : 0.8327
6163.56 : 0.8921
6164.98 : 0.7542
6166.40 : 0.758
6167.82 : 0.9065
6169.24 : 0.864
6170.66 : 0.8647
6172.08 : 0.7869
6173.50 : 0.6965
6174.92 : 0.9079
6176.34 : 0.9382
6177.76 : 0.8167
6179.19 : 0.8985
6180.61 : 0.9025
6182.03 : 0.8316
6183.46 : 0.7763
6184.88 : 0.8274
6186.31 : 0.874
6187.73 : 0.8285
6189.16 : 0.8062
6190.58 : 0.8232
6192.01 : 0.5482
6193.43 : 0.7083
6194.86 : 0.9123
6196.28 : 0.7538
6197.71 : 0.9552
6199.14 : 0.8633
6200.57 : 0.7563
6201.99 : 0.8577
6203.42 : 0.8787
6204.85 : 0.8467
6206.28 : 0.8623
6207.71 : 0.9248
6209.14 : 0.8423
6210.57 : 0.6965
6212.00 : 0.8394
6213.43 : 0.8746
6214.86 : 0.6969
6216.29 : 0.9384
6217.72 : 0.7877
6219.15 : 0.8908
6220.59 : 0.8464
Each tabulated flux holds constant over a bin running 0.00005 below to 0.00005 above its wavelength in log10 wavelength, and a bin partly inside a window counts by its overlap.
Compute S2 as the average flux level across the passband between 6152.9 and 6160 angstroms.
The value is 0.798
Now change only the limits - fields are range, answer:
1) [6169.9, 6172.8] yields 0.827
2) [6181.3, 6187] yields 0.827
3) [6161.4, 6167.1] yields 0.808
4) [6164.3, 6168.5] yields 0.806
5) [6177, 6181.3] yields 0.873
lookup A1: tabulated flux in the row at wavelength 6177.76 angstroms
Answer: 0.8167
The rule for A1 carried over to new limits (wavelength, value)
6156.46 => 0.6861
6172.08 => 0.7869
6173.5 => 0.6965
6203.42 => 0.8787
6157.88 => 0.9267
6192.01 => 0.5482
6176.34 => 0.9382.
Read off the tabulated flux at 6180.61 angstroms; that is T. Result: 0.9025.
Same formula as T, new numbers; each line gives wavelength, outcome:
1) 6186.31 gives 0.874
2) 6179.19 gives 0.8985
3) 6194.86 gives 0.9123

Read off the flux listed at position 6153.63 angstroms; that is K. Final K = 0.7025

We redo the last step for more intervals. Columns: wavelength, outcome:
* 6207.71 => 0.9248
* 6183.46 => 0.7763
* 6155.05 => 0.7765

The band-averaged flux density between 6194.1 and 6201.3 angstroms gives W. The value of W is 0.848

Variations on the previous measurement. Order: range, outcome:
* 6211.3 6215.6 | 0.805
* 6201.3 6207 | 0.861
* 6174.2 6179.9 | 0.89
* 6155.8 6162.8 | 0.804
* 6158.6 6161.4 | 0.788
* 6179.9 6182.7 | 0.869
